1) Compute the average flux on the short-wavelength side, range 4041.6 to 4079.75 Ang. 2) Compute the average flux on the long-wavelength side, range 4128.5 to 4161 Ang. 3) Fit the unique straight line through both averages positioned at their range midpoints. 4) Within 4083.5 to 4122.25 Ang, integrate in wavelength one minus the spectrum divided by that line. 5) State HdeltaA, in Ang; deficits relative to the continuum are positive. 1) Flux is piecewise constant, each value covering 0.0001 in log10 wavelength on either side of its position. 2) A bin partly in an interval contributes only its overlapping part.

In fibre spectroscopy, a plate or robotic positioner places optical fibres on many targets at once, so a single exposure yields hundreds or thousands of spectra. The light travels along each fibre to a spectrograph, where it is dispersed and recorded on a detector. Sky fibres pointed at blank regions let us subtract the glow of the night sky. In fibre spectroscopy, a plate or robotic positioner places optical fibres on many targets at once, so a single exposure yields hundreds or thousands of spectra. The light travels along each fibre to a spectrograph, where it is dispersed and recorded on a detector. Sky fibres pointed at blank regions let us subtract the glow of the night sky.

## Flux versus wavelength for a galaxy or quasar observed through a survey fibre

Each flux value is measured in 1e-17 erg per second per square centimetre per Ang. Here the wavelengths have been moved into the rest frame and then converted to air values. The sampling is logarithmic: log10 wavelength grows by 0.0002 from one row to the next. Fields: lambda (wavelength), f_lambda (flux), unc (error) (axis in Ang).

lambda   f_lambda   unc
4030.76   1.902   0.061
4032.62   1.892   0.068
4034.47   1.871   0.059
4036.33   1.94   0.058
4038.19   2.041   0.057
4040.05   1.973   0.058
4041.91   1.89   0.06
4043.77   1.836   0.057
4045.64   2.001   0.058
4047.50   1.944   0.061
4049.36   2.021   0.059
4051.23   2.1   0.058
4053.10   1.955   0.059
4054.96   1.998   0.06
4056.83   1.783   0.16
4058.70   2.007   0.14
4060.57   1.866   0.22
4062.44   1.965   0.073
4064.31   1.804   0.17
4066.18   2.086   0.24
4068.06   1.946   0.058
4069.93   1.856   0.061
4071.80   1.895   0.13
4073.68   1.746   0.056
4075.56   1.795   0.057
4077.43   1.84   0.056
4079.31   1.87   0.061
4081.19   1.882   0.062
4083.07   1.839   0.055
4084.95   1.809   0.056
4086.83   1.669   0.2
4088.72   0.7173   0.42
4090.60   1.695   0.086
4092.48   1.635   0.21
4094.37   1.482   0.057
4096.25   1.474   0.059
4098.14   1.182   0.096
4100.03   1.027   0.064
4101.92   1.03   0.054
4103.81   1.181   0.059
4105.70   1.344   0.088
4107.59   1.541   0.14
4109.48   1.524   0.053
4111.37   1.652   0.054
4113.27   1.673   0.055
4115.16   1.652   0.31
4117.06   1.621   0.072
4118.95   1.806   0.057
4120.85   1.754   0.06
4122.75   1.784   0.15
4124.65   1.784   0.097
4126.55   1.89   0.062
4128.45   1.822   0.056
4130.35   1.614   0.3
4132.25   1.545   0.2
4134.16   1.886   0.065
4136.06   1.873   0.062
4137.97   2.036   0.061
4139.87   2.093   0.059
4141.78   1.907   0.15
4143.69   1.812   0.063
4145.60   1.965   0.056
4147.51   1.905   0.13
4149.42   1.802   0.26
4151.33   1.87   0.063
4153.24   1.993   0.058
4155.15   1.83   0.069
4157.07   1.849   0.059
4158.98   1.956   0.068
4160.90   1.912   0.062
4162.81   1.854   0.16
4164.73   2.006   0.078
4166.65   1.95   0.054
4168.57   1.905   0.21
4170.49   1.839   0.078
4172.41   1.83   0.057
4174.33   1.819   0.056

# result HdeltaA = 8.4 Ang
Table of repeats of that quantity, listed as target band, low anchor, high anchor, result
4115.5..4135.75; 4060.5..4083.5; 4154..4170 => 1.53 Ang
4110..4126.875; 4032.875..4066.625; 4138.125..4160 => 1.74 Ang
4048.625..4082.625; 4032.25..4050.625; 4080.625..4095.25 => -2.98 Ang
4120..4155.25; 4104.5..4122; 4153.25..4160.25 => -1.61 Ang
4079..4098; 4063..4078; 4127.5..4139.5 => 2.83 Ang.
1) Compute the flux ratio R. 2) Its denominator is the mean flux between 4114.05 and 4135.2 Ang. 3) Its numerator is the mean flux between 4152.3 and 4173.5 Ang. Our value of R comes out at 1.1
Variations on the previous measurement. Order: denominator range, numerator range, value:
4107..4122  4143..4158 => 1.13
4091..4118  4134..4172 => 1.33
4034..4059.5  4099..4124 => 0.77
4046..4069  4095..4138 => 0.81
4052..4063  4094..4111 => 0.68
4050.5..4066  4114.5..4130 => 0.91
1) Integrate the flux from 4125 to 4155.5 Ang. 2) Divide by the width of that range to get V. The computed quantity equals 1.86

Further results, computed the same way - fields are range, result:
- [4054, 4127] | 1.67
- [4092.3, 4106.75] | 1.28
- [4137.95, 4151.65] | 1.92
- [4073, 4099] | 1.62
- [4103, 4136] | 1.66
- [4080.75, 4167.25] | 1.7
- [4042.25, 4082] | 1.91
